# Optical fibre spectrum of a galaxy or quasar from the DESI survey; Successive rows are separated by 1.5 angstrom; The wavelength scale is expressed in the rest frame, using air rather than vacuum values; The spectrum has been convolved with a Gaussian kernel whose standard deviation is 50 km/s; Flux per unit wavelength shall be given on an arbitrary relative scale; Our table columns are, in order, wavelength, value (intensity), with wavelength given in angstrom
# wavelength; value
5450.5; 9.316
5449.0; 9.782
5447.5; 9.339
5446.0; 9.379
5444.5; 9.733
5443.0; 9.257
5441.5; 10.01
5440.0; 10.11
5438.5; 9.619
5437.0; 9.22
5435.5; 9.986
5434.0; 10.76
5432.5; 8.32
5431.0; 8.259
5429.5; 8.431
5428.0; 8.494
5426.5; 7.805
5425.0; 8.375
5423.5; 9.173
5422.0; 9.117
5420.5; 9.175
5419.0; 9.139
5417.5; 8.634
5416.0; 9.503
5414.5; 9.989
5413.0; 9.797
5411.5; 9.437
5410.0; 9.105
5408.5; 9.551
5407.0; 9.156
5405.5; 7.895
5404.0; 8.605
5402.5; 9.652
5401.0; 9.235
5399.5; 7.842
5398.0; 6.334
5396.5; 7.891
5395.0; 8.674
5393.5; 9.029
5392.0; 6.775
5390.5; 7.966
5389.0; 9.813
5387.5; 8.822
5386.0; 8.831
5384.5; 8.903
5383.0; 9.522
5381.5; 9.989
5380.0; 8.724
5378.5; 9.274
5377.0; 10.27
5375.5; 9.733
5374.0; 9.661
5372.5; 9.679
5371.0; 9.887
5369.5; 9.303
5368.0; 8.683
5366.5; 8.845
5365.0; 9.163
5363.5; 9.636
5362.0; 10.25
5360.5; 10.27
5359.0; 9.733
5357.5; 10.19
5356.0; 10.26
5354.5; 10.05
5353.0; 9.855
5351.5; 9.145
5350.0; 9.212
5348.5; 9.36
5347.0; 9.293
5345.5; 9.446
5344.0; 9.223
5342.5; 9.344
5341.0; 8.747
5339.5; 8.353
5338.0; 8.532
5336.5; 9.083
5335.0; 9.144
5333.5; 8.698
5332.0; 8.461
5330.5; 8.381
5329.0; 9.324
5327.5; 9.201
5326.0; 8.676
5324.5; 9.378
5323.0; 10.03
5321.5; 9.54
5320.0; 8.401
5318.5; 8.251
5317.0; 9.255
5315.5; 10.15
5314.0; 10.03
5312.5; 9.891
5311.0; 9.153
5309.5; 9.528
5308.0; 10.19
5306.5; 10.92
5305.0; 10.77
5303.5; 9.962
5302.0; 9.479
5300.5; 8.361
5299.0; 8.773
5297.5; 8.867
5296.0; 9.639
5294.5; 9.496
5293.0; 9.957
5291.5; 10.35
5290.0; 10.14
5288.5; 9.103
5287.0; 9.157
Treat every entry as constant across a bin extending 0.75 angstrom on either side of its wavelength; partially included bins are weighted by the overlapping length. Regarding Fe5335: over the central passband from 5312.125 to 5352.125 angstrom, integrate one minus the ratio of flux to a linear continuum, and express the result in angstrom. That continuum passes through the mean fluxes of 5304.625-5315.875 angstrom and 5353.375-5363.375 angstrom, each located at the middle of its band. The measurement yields 3.7 angstrom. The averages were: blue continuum 10.1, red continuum 10.1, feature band 9.12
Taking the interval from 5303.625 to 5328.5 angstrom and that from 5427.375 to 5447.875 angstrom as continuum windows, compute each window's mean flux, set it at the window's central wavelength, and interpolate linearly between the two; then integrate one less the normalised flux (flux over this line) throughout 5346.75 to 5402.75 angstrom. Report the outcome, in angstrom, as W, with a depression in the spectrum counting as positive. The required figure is 1.7 angstrom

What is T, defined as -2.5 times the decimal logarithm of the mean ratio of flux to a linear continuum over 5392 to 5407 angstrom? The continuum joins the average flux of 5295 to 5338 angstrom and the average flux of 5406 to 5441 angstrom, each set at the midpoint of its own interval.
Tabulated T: 0.11 mag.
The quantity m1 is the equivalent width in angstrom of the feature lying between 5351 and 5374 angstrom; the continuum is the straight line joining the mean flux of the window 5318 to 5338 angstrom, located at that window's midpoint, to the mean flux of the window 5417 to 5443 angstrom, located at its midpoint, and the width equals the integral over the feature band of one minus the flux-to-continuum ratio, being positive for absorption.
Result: -1.7 angstrom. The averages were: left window 8.96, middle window 9.67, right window 9.1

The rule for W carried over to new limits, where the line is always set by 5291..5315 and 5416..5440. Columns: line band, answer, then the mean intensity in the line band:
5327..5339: 0.9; 8.84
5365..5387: -0.1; 9.37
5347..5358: -0.3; 9.68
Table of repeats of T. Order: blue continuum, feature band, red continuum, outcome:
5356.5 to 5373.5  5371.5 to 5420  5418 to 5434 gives 0.02 mag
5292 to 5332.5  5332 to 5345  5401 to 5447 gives 0.06 mag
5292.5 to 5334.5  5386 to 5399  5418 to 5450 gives 0.13 mag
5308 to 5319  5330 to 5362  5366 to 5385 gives 0.02 mag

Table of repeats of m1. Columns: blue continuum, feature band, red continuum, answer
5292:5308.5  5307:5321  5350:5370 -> 0.3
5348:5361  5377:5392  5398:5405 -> -0.1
